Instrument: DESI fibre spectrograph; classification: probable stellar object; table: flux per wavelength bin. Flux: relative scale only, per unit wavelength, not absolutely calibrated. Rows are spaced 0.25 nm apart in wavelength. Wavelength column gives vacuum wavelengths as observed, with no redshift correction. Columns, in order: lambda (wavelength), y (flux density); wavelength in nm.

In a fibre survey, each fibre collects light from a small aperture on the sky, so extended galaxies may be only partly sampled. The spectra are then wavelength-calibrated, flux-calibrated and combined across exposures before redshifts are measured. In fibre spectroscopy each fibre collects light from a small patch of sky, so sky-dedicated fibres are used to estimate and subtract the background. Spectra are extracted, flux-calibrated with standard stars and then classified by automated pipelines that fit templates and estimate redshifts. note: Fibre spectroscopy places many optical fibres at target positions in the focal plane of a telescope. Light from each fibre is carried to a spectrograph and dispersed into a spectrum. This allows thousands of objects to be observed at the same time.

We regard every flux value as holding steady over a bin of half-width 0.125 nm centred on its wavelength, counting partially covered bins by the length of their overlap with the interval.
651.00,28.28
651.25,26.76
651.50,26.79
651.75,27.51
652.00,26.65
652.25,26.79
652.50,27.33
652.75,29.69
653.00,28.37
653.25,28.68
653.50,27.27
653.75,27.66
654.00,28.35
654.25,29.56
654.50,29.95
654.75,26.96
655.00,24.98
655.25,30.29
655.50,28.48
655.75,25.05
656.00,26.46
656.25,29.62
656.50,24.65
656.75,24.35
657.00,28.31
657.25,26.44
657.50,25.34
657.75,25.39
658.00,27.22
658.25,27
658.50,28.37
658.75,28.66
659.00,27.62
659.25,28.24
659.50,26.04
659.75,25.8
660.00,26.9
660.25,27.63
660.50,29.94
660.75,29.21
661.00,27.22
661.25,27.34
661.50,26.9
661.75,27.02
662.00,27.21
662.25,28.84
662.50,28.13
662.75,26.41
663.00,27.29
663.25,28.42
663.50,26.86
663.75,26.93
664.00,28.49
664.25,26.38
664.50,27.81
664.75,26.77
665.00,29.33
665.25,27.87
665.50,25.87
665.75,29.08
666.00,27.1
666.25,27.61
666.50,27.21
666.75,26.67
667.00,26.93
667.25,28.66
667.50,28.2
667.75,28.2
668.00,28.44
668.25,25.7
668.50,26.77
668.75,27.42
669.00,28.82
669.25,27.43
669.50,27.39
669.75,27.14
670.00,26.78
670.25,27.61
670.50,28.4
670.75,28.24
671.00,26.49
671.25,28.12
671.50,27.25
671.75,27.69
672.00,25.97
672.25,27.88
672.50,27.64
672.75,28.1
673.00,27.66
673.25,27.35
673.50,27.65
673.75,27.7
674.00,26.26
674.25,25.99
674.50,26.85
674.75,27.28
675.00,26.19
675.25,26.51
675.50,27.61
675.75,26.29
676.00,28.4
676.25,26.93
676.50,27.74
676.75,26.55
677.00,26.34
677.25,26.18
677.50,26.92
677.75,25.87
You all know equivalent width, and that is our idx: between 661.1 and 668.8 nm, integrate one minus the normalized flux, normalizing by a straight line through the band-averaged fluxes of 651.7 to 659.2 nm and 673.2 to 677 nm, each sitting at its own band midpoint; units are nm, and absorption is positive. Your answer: -0.072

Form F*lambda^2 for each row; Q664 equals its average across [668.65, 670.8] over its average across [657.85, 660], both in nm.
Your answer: 1.0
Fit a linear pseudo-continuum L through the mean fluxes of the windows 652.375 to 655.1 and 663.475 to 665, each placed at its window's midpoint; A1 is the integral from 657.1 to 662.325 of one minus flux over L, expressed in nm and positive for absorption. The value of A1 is 0.07 nm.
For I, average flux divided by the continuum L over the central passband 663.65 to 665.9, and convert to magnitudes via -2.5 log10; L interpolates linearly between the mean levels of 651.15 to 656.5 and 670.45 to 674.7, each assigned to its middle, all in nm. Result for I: 0.00 mag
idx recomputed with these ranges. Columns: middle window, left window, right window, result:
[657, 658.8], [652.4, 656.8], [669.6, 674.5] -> 0.05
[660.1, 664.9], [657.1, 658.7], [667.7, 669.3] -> -0.10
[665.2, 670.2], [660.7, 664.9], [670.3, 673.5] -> 0.01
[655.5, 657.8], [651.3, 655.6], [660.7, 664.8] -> 0.12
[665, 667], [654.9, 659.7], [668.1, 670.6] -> -0.01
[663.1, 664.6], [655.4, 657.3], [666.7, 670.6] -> -0.02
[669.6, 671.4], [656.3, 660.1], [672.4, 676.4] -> -0.03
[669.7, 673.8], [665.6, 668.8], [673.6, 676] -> -0.06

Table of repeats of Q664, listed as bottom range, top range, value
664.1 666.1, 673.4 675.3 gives 1.00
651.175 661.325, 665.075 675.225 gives 1.04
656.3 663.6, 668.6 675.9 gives 1.04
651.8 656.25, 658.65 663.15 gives 1.01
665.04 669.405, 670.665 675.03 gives 1.01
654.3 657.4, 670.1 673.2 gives 1.06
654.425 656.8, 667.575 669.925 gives 1.05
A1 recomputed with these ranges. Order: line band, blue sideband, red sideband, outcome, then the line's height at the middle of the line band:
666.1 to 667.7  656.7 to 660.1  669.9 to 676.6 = -0.027 nm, 27.1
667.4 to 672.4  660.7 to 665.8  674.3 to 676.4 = -0.048 nm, 27.2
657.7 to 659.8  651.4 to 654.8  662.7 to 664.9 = 0.029 nm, 27.6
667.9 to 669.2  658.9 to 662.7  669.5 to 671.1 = 0.003 nm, 27.5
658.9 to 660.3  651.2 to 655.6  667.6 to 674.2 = 0.038 nm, 27.7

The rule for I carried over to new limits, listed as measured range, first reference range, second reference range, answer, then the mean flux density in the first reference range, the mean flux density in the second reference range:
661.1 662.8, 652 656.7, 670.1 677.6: 0.00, 27.7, 27.2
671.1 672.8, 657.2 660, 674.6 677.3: -0.02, 26.9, 26.9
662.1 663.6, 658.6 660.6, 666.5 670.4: 0.00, 27.6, 27.5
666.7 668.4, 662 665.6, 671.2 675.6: -0.01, 27.5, 27.2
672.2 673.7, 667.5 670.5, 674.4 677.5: -0.02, 27.5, 26.9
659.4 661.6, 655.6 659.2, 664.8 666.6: -0.01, 26.8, 27.7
